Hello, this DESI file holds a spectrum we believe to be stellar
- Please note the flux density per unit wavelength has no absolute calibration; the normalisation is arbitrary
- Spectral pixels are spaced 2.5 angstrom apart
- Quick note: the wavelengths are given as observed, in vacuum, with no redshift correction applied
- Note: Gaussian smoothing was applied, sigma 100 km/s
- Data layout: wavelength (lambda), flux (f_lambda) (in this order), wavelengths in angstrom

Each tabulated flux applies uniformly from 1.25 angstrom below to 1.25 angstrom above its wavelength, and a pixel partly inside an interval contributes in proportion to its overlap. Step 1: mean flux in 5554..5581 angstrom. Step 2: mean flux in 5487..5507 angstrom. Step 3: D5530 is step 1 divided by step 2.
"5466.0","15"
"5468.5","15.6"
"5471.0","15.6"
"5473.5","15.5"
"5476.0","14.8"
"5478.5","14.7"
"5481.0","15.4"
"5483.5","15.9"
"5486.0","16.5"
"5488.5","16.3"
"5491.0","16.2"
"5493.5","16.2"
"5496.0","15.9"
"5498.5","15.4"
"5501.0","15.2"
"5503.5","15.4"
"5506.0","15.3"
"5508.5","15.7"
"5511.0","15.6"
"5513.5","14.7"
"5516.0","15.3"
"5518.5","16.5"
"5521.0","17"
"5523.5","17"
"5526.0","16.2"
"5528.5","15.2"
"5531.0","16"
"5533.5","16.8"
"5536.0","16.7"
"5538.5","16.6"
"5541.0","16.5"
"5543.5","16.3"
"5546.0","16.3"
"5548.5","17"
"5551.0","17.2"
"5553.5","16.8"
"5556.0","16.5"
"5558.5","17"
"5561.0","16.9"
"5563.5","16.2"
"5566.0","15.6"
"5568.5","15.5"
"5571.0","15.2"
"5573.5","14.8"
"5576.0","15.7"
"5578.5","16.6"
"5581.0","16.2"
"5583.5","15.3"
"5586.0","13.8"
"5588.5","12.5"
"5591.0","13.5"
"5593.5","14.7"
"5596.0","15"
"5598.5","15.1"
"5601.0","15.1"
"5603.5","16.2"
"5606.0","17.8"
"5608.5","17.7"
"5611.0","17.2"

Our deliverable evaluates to 1.0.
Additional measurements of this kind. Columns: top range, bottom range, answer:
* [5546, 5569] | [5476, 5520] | 1.06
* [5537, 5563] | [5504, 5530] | 1.05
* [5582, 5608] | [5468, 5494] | 0.96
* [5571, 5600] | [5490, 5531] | 0.94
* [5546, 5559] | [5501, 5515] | 1.10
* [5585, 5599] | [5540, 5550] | 0.85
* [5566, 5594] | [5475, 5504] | 0.95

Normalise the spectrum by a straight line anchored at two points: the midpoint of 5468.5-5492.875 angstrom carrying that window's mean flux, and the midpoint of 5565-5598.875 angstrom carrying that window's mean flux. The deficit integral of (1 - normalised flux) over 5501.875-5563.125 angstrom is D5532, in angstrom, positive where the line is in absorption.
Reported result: -3.9 angstrom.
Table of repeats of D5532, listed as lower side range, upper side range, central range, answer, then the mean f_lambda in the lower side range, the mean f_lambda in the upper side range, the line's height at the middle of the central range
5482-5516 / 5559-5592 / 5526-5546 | -1.0 angstrom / 15.7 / 15.3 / 15.5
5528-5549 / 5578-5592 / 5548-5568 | -1.2 angstrom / 16.4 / 14.6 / 15.6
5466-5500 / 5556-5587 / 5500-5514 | 0.3 angstrom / 15.7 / 15.8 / 15.7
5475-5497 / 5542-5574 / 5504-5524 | 0.2 angstrom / 15.8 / 16.3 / 16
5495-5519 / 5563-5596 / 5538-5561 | -2.3 angstrom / 15.5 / 15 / 15.2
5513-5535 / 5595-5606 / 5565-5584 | 0.2 angstrom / 16.1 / 15.6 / 15.8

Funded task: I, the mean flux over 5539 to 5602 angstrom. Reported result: 15.7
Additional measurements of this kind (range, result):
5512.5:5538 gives 16.2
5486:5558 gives 16.2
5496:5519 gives 15.4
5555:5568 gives 16.4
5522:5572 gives 16.4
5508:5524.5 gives 16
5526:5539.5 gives 16.2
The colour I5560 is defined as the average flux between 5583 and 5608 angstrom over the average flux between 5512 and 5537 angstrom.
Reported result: 0.93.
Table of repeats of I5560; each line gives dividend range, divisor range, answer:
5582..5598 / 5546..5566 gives 0.85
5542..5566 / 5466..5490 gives 1.07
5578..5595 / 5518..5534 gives 0.89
